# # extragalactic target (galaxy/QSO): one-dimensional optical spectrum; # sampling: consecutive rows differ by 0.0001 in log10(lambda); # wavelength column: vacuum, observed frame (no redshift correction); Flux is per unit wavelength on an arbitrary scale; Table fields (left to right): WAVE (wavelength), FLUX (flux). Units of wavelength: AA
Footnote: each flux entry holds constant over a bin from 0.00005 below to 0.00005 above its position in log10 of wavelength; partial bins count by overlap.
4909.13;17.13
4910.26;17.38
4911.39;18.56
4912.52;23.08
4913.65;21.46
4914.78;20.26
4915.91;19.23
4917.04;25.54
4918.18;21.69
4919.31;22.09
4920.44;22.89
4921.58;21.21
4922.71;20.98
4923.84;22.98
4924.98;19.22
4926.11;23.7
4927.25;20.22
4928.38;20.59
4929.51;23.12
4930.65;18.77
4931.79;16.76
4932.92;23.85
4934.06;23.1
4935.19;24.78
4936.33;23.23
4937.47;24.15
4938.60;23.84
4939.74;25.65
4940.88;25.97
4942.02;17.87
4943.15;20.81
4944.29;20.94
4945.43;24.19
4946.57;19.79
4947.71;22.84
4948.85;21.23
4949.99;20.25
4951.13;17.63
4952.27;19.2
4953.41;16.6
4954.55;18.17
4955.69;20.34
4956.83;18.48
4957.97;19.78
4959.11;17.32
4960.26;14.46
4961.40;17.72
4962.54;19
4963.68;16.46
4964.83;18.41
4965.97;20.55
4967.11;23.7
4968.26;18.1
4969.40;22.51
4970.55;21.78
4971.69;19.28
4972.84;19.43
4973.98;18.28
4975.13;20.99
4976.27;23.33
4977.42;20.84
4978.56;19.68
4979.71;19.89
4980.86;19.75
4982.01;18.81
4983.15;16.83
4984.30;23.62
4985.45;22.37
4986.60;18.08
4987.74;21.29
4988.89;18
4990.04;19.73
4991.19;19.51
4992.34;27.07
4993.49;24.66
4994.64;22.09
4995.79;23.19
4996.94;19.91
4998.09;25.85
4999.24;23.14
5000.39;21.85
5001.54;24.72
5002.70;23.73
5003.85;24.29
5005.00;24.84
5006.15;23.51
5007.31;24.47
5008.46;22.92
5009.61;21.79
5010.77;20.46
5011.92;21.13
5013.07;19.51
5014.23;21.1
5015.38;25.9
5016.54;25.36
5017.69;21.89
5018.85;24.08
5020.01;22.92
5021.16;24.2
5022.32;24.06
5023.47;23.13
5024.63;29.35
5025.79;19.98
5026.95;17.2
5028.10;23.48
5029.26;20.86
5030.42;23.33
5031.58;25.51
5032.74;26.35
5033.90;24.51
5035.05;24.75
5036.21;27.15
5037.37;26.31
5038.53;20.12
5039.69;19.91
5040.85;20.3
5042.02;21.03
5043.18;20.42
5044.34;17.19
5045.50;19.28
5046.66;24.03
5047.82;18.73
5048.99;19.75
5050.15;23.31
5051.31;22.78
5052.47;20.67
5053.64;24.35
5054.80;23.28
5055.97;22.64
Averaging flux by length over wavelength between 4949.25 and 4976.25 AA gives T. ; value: 19.2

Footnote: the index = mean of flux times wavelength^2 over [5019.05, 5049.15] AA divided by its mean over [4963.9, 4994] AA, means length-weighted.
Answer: 1.1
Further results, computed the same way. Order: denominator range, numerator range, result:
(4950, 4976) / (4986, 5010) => 1.20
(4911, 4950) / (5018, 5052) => 1.07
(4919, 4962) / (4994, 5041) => 1.14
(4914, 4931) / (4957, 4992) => 0.93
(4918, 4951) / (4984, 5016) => 1.05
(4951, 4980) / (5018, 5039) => 1.26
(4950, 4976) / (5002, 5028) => 1.23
